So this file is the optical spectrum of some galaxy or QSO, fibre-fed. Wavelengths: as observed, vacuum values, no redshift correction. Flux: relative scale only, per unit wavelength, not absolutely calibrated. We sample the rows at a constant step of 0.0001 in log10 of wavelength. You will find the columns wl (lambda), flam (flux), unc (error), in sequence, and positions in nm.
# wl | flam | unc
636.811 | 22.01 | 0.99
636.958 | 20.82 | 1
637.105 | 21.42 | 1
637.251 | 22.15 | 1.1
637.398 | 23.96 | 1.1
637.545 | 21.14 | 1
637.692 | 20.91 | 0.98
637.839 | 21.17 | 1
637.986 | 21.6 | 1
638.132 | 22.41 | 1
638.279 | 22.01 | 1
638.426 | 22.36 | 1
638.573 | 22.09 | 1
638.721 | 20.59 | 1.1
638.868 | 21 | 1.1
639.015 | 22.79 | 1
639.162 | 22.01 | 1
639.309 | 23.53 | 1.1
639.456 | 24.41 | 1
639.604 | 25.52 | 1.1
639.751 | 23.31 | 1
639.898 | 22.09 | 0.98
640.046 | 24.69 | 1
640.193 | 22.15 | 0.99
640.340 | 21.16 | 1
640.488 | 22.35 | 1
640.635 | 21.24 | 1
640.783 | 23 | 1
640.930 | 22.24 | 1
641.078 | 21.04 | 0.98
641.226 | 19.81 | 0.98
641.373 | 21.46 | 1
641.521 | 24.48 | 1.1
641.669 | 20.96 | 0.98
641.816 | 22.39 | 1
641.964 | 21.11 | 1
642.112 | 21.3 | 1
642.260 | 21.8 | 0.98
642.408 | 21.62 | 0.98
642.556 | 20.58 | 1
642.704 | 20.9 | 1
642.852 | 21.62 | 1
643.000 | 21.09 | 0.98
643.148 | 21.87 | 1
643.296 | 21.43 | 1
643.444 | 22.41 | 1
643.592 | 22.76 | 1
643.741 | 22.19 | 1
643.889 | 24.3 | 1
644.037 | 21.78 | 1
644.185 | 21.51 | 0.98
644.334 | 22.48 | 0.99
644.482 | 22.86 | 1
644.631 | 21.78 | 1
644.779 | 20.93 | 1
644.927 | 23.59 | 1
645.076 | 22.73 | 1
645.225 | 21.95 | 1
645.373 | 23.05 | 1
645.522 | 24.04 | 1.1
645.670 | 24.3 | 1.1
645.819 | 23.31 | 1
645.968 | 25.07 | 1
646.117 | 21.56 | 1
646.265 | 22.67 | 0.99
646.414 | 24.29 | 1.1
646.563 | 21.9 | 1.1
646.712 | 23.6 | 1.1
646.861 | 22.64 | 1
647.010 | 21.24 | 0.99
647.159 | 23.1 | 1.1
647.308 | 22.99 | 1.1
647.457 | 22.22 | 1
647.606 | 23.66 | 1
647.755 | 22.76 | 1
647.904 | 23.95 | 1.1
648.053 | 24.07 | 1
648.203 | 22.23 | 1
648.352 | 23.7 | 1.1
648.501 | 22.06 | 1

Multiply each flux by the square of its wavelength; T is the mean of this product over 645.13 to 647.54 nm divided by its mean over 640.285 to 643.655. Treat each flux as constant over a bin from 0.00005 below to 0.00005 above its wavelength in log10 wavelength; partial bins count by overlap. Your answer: 1.08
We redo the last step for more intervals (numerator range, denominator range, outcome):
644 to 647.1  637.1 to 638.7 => 1.06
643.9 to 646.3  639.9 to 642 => 1.05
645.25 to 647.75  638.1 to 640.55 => 1.04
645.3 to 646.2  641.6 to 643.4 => 1.11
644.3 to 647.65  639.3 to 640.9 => 1.01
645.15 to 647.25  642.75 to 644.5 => 1.05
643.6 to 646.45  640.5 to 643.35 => 1.07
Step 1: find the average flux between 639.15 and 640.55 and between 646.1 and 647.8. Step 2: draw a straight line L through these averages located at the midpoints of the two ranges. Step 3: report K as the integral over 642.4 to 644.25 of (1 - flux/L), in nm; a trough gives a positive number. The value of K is 0.09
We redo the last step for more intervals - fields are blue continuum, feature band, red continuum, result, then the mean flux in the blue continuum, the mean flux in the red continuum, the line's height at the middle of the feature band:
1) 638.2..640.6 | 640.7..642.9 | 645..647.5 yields 0.11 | 22.6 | 23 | 22.7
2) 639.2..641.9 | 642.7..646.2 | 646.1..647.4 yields 0.02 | 22.5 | 22.7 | 22.6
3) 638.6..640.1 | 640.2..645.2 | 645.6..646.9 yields 0.26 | 22.9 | 23.3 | 23.1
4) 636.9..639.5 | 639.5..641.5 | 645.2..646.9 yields 0.00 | 22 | 23.3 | 22.4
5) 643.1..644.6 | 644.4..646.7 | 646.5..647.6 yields -0.05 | 22.3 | 22.6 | 22.5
